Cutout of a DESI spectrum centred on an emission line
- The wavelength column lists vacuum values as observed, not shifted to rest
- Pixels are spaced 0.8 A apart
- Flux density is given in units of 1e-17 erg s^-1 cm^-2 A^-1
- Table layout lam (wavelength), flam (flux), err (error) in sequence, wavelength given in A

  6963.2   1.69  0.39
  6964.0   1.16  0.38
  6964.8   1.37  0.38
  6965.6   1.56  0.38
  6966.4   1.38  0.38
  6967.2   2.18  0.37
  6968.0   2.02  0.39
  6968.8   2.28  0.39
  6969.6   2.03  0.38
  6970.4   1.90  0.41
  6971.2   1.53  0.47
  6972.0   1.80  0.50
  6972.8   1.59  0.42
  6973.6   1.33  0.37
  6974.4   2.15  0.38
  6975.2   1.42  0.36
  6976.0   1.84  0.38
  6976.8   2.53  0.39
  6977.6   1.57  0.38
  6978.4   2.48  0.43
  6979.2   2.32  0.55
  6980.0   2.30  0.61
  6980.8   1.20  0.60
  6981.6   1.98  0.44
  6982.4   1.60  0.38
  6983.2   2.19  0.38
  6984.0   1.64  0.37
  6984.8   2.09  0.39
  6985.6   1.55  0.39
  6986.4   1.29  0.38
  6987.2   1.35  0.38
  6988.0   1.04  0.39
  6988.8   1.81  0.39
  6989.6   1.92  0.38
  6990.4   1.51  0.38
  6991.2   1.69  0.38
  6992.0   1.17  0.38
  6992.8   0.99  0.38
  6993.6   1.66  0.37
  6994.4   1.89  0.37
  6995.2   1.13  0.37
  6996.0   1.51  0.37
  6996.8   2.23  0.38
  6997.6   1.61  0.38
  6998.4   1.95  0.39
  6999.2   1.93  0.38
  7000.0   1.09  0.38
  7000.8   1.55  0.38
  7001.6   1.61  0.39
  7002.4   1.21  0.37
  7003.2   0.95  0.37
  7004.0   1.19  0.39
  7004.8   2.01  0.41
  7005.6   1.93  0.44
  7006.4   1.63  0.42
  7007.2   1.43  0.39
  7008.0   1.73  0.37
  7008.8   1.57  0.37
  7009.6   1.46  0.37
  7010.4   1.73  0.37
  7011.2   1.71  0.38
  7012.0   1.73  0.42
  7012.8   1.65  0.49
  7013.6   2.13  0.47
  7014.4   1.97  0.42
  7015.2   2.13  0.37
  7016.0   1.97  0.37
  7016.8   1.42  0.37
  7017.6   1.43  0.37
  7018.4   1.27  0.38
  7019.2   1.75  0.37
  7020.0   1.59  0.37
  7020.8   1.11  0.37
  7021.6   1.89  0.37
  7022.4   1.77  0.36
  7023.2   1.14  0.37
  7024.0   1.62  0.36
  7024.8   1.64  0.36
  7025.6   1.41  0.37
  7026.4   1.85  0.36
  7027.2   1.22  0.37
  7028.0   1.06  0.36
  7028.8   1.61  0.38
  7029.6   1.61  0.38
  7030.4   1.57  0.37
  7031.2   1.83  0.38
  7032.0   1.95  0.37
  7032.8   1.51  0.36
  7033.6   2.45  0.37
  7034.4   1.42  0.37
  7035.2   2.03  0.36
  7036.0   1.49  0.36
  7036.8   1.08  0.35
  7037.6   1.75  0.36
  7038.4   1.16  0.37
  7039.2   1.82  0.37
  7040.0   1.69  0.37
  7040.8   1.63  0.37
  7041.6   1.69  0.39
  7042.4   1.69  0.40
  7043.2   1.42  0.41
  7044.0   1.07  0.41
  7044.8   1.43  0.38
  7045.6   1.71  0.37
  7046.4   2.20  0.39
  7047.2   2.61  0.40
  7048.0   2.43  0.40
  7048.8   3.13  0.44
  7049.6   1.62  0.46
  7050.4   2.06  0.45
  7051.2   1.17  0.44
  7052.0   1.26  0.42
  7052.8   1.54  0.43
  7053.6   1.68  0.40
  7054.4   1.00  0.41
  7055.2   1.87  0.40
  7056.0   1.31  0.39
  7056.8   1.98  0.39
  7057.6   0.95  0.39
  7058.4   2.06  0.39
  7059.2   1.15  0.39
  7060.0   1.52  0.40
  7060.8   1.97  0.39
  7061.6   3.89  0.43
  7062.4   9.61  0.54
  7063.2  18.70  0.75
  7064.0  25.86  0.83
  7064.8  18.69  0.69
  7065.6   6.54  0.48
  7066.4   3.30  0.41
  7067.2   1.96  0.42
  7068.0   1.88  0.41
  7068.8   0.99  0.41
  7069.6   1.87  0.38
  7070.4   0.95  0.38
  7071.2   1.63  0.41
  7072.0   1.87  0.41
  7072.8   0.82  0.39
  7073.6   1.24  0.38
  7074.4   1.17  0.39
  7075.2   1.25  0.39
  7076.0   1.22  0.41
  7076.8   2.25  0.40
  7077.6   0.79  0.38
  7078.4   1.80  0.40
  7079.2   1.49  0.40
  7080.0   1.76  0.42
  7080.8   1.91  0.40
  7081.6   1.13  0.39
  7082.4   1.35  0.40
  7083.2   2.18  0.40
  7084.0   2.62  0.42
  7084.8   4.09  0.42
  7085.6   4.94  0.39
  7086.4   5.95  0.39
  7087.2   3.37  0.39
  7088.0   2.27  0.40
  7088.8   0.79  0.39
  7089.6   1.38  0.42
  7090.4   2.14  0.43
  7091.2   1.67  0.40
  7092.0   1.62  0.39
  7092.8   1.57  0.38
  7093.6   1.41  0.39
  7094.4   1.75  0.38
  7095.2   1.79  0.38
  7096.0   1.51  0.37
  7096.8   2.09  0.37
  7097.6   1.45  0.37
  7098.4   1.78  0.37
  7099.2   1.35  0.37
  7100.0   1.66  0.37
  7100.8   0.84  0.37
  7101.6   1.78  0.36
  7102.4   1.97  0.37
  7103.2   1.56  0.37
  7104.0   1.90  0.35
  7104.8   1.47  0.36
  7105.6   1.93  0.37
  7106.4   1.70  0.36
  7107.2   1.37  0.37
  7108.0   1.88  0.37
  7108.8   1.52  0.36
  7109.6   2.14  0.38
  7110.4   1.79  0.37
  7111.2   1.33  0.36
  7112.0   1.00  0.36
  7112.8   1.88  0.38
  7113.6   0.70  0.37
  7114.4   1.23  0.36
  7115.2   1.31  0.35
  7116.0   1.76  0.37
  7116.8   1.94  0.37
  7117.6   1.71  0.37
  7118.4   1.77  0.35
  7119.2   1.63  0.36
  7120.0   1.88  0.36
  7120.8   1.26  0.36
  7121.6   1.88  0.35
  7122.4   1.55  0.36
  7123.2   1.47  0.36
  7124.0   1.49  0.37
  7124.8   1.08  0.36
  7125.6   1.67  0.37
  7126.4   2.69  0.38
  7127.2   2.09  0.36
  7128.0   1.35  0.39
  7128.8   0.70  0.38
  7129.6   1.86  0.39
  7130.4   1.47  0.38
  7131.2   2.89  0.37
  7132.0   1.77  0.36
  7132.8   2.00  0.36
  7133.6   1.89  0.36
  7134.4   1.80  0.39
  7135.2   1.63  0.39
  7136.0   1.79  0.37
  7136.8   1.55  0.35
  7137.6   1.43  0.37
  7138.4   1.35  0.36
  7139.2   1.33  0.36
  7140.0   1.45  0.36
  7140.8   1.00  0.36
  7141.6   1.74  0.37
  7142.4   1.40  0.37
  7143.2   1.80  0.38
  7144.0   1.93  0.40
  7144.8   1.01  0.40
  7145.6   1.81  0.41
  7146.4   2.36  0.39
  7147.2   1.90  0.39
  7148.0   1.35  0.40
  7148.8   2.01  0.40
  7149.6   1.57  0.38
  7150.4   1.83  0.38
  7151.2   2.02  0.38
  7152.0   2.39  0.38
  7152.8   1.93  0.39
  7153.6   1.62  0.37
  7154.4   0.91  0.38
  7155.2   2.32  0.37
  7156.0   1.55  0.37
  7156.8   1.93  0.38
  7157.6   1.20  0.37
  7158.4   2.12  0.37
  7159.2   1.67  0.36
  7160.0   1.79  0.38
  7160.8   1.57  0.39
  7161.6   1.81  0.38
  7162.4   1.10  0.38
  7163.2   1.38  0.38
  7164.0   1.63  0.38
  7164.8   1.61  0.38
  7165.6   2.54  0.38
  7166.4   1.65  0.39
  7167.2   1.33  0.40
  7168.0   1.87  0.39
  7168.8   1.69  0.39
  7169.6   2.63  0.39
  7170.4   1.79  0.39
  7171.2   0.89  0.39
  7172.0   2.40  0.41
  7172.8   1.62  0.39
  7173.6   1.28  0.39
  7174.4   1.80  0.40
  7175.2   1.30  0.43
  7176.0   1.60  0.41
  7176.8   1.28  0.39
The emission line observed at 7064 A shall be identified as H-alpha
